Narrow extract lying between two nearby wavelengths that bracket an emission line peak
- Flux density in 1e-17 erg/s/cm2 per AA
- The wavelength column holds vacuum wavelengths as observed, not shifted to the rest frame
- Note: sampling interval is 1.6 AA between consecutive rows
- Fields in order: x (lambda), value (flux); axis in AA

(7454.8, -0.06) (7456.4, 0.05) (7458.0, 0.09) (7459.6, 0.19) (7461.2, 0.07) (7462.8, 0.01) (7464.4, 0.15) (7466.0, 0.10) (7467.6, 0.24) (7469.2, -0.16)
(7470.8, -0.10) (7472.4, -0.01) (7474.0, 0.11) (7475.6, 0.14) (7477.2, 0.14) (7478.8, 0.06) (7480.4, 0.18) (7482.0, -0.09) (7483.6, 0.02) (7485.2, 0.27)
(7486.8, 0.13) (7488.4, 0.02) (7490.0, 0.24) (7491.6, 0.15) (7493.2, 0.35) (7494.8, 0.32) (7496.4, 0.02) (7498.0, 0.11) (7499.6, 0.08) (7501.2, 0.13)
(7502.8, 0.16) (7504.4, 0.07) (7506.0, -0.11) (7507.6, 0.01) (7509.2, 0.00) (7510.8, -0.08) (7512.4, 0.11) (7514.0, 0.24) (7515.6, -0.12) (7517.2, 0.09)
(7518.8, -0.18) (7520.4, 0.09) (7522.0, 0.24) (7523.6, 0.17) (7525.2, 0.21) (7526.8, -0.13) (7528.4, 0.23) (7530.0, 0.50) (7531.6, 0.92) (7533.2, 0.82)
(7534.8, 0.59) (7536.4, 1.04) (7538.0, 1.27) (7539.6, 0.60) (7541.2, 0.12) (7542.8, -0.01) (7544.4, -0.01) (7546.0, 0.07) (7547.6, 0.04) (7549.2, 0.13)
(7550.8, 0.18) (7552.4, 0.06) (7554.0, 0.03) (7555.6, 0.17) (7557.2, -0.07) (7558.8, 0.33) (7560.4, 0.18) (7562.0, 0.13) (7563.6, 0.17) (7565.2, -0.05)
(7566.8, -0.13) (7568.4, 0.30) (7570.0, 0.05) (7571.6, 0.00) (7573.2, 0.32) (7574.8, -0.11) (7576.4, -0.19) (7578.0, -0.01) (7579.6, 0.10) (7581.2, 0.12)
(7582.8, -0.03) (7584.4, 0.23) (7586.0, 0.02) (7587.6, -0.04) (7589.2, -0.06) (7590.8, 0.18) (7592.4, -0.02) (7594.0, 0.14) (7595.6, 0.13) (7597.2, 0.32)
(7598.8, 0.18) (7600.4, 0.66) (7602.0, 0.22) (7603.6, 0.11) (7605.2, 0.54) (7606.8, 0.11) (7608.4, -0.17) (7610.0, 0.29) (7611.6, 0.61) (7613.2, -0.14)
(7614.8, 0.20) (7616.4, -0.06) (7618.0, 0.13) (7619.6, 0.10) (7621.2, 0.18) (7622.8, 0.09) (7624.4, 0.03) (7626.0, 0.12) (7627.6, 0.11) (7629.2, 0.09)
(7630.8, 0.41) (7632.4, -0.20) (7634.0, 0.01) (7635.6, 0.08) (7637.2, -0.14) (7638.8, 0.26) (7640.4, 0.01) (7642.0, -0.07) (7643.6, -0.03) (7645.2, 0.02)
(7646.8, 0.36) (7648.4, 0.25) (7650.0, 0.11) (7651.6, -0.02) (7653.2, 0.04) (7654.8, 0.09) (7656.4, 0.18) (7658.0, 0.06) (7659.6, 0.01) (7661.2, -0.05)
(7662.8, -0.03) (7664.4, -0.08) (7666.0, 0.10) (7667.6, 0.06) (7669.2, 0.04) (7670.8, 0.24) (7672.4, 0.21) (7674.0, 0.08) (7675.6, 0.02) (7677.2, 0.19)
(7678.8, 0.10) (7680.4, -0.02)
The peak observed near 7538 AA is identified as [O II]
